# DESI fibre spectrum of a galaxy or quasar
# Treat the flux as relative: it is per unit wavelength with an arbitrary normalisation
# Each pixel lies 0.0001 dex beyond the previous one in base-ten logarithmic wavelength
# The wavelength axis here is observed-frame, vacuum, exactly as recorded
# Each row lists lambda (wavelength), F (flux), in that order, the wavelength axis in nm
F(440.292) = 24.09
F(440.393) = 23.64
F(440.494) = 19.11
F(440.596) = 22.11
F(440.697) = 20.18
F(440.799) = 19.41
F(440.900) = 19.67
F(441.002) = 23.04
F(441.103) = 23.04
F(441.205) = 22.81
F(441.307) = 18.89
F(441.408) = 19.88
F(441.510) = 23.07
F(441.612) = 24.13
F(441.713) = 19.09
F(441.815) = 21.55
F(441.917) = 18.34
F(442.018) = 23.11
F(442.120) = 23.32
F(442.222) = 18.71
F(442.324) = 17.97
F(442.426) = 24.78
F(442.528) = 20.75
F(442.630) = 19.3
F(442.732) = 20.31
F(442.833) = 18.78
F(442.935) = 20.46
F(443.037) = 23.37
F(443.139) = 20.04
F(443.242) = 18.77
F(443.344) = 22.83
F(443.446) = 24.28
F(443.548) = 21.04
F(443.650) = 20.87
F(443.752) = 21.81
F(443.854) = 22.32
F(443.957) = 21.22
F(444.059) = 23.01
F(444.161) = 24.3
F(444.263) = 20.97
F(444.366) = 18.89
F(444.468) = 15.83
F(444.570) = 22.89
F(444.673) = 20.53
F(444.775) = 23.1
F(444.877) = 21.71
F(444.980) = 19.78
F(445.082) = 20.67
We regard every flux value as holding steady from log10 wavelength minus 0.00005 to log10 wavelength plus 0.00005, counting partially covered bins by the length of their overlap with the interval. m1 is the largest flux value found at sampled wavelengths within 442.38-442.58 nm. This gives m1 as 24.78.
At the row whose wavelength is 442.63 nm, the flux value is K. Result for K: 19.3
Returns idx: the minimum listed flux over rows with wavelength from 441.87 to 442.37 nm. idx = 17.97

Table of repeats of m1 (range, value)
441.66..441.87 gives 21.55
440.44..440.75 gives 22.11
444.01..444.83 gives 24.3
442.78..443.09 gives 23.37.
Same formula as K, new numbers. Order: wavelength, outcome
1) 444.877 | 21.71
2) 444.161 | 24.3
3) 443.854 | 22.32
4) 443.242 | 18.77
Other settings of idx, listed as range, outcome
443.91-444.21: 21.22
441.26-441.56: 18.89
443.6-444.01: 20.87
